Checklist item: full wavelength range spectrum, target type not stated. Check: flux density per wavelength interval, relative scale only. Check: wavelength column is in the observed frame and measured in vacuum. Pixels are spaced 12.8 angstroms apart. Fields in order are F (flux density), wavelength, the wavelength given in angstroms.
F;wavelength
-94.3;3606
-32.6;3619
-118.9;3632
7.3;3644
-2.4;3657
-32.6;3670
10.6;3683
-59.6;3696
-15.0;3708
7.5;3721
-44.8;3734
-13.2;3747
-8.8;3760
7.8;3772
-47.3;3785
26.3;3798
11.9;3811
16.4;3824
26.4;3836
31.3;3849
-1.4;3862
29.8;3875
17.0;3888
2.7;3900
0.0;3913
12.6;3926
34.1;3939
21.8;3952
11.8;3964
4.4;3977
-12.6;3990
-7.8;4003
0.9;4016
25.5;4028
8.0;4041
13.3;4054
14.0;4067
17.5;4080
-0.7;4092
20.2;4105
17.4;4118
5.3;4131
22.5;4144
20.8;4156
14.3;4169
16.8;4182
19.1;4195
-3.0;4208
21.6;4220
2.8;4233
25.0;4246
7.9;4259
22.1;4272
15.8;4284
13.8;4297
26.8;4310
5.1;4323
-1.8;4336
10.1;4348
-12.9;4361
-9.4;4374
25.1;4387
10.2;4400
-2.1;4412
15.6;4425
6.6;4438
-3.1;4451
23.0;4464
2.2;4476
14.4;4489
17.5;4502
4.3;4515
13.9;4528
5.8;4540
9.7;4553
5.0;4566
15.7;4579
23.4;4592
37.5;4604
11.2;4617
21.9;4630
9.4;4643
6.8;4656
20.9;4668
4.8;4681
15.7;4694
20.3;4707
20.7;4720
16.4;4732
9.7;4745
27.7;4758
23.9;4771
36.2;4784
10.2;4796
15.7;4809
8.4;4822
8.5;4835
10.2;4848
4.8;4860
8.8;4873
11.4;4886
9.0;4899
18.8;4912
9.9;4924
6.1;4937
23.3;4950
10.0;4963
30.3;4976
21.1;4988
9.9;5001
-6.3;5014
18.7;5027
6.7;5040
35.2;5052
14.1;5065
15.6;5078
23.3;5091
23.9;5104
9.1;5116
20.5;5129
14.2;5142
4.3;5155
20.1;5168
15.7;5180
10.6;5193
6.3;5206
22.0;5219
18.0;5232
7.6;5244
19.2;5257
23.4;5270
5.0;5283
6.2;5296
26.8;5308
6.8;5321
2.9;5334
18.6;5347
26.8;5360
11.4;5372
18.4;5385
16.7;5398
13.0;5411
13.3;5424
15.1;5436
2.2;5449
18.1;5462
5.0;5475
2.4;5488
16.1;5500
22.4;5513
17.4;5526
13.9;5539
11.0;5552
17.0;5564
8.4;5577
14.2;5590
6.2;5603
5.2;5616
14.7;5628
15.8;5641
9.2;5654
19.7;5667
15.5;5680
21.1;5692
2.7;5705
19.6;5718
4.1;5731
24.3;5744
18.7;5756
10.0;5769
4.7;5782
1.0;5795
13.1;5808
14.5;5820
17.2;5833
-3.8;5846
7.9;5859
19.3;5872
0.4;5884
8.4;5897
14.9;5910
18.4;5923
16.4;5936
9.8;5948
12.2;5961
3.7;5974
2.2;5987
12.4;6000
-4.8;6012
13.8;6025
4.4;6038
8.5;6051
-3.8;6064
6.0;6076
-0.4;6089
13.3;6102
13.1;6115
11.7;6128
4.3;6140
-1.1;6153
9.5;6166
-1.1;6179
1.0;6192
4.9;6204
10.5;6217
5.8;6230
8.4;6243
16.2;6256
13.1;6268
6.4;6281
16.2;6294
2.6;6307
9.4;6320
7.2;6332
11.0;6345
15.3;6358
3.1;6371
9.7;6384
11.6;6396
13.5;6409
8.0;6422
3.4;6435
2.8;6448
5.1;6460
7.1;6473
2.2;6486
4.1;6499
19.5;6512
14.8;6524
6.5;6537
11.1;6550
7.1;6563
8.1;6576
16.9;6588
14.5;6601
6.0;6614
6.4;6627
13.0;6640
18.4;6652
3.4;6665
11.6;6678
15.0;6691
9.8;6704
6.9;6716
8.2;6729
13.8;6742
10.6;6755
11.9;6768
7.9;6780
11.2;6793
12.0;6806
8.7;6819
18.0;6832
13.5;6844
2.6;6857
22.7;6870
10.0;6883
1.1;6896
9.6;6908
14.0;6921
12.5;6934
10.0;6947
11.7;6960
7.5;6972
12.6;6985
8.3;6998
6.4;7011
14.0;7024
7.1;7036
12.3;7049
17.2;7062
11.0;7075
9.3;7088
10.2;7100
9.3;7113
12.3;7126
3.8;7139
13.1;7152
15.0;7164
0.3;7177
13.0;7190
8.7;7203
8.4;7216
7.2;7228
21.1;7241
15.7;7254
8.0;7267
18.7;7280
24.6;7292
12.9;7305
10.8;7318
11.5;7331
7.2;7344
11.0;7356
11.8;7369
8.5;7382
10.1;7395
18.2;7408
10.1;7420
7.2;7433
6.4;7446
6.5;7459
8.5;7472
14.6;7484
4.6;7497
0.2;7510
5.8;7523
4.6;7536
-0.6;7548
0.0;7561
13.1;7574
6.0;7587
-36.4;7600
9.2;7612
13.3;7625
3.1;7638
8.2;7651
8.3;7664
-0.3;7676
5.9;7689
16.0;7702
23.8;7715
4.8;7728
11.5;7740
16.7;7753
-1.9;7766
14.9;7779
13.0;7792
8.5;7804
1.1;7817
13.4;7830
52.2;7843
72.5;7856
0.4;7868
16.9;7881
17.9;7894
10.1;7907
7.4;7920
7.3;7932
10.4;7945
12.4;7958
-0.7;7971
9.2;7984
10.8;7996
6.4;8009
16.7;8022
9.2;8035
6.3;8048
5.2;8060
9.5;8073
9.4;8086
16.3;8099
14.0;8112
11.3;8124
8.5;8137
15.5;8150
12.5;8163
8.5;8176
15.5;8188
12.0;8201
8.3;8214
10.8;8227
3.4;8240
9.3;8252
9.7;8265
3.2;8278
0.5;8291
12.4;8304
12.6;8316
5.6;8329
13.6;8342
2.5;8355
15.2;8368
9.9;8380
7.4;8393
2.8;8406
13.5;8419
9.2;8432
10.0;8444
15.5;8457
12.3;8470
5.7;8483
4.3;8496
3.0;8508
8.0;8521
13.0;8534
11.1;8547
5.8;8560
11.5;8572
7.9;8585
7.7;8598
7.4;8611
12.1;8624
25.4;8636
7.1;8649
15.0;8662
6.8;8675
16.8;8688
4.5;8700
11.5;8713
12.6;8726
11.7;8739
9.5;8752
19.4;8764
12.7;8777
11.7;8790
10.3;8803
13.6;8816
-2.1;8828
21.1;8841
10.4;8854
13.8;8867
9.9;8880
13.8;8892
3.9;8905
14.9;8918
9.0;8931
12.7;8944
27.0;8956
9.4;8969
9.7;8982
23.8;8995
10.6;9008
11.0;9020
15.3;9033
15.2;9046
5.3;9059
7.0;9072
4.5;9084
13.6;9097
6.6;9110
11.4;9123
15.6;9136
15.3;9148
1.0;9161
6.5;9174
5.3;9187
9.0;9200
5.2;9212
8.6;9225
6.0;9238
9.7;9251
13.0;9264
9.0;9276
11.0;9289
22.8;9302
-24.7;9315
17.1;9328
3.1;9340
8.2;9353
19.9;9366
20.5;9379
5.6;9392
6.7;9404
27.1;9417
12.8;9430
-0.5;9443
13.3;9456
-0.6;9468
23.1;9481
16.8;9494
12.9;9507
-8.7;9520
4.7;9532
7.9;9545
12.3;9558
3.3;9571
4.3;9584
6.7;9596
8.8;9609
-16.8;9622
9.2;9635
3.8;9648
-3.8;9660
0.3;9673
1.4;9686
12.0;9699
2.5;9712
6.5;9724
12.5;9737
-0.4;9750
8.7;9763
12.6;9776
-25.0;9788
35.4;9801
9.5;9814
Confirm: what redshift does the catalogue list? 1.11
